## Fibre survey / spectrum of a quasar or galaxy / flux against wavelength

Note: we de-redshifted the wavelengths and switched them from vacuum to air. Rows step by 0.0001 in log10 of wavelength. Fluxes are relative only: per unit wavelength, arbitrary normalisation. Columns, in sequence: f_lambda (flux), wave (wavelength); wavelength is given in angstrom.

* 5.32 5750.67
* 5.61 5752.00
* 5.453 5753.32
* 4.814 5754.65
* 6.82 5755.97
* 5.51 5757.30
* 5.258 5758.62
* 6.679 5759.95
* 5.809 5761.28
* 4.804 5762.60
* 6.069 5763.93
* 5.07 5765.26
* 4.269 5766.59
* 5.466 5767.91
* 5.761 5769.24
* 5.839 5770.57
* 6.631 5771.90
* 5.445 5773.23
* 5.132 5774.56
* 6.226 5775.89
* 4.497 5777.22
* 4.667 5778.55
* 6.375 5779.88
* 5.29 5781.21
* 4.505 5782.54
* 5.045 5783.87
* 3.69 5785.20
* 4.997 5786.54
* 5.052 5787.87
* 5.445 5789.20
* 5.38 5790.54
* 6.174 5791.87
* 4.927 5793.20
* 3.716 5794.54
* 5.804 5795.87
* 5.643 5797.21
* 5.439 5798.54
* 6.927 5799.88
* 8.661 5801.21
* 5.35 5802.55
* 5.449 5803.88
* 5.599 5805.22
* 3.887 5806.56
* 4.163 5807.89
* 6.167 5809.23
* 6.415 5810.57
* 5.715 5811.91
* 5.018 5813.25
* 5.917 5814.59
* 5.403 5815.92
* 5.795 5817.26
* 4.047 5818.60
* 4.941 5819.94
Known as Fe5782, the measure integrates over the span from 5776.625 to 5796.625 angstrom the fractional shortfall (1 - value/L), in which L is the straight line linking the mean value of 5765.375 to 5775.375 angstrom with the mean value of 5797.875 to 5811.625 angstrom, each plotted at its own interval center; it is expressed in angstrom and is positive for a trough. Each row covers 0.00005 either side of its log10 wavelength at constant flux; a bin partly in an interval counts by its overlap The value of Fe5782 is 2.1 angstrom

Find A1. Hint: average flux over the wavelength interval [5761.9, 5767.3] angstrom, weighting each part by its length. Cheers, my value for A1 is 5.07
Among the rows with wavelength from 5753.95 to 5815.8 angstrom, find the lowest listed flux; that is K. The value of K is 3.69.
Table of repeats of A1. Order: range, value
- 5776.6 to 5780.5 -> 5.18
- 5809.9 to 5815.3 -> 5.77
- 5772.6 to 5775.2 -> 5.29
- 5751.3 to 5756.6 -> 5.66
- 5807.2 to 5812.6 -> 5.6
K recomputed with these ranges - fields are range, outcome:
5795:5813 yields 3.887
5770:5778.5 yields 4.497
